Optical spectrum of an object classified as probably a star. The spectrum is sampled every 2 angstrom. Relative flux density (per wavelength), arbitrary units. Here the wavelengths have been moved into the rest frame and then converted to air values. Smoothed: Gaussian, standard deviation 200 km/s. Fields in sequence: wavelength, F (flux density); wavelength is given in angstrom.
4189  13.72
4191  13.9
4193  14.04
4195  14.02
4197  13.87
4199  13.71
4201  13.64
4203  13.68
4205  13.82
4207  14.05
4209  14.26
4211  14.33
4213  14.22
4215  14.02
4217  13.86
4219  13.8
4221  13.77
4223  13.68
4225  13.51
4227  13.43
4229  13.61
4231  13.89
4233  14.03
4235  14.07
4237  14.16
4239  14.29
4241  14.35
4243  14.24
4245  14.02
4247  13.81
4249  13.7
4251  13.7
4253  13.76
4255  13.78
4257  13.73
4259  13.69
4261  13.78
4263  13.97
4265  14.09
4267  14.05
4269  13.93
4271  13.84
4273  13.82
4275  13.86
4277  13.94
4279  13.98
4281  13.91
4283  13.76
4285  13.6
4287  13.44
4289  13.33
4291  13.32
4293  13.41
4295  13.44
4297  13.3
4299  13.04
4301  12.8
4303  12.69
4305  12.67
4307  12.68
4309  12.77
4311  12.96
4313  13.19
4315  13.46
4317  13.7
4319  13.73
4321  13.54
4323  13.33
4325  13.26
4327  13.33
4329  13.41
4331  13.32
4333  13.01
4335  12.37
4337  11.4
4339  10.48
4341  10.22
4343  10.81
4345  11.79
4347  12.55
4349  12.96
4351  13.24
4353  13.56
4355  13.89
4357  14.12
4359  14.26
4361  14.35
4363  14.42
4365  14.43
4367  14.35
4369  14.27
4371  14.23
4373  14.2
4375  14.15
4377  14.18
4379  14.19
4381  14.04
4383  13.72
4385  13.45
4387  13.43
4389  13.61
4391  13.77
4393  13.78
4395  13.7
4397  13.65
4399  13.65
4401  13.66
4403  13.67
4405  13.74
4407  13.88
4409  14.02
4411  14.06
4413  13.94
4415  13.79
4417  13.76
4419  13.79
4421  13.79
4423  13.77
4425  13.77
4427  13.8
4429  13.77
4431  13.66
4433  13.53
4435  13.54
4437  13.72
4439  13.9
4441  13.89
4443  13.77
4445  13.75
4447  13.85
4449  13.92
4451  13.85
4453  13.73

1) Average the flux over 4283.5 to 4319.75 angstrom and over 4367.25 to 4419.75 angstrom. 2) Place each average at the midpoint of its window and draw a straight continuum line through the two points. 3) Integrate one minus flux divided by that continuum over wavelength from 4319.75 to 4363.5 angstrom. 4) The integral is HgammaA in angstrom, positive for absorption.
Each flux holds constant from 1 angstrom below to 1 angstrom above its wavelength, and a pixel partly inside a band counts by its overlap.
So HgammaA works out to 2.0 angstrom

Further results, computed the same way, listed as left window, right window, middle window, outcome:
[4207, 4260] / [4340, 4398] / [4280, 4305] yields 0.8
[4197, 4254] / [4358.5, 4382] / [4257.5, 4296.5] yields 0.8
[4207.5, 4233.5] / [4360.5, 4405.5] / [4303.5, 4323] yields 1.0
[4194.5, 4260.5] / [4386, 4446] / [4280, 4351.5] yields 4.8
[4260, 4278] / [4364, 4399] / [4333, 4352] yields 2.9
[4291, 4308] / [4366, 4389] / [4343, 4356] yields 0.8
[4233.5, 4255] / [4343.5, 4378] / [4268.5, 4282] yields 0.0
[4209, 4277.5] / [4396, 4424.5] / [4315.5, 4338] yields 1.2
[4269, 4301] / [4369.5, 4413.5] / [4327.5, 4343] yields 1.9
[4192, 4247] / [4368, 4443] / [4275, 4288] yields 0.1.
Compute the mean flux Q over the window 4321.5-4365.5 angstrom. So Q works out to 12.9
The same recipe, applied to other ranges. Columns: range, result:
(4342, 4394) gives 13.7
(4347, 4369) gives 13.9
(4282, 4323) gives 13.2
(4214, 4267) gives 13.9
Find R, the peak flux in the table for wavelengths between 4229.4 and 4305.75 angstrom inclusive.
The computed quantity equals 14.35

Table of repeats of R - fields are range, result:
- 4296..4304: 13.3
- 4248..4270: 14.09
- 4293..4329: 13.73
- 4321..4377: 14.43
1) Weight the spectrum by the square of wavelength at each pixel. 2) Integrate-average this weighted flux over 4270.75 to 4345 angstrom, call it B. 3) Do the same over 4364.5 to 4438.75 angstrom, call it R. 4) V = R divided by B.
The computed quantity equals 1.11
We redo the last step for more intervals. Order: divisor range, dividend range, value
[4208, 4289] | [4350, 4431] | 1.07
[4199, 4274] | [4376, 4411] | 1.07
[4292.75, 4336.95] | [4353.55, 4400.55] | 1.10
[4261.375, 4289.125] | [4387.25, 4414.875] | 1.05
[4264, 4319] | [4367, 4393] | 1.08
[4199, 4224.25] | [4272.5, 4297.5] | 1.01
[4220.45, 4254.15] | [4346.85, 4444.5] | 1.07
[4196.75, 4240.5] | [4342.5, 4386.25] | 1.06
